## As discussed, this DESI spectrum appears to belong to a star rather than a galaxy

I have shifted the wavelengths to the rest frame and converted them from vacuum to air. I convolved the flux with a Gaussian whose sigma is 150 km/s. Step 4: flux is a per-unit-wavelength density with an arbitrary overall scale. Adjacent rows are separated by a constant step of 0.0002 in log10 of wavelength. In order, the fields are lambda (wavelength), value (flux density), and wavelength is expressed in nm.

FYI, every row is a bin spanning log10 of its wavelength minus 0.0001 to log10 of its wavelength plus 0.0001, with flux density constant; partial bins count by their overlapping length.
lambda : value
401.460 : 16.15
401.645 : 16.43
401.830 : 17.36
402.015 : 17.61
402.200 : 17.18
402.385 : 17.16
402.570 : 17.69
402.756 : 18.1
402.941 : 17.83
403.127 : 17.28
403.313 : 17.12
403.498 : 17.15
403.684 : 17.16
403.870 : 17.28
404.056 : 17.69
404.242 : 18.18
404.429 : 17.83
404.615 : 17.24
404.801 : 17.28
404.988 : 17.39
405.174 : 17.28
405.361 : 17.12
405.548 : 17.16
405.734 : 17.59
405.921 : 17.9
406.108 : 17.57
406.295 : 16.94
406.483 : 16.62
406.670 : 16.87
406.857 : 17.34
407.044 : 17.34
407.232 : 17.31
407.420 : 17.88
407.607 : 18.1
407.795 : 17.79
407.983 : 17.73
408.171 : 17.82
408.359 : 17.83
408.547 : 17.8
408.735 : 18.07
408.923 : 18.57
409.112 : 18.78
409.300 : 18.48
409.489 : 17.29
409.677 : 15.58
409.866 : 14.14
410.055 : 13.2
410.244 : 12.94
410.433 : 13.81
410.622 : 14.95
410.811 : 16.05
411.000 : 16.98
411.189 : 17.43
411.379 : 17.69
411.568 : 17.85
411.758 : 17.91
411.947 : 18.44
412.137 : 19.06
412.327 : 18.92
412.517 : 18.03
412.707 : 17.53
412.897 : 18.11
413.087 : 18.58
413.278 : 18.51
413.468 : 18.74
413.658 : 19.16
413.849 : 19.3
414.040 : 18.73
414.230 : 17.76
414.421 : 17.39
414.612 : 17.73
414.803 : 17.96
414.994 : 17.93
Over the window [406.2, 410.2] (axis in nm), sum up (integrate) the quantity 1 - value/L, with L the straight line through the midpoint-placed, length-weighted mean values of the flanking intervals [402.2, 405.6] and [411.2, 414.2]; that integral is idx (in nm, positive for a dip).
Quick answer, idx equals 0.17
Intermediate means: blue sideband 17.4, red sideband 18.4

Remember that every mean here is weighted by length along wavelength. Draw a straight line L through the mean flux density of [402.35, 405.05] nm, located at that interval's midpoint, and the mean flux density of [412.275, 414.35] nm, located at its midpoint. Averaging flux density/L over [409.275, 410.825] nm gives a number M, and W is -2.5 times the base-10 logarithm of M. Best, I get 0.21 mag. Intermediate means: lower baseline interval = 17.5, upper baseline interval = 18.5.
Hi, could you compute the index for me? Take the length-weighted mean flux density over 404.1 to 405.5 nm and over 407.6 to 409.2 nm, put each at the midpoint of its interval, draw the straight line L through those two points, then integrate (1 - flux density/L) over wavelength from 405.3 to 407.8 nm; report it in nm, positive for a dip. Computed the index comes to 0.05 nm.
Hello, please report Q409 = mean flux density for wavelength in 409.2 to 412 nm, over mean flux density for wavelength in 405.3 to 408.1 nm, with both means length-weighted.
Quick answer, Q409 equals 0.93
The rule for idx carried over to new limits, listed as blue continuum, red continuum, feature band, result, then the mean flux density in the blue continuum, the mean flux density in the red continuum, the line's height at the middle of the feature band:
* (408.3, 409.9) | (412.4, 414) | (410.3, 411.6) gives 0.13 nm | 17.5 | 18.5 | 18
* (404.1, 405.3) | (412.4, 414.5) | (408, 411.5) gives 0.28 nm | 17.5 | 18.4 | 18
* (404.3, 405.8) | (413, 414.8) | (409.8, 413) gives 0.25 nm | 17.4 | 18.4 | 18.1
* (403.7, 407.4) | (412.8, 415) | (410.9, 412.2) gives 0.01 nm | 17.4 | 18.3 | 18.1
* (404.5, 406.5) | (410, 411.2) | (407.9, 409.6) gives -0.24 nm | 17.3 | 15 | 15.8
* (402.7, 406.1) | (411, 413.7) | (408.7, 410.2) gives 0.11 nm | 17.5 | 18.2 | 17.9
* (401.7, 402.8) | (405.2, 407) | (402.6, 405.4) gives -0.02 nm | 17.5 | 17.2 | 17.4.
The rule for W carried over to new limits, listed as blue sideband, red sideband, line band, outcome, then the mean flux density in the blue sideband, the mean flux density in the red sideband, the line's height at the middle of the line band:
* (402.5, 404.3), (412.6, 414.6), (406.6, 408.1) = 0.02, 17.5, 18.4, 17.9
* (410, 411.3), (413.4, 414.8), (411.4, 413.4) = -0.09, 15.1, 18.4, 16.8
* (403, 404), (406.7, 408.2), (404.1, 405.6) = 0.00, 17.2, 17.6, 17.4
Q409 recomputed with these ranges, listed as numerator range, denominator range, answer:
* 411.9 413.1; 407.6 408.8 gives 1.03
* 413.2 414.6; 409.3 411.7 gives 1.17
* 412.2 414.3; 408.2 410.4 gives 1.12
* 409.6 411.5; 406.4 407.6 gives 0.88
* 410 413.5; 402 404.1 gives 0.98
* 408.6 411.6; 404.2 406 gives 0.94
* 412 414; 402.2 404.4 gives 1.06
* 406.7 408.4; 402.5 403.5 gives 1.01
